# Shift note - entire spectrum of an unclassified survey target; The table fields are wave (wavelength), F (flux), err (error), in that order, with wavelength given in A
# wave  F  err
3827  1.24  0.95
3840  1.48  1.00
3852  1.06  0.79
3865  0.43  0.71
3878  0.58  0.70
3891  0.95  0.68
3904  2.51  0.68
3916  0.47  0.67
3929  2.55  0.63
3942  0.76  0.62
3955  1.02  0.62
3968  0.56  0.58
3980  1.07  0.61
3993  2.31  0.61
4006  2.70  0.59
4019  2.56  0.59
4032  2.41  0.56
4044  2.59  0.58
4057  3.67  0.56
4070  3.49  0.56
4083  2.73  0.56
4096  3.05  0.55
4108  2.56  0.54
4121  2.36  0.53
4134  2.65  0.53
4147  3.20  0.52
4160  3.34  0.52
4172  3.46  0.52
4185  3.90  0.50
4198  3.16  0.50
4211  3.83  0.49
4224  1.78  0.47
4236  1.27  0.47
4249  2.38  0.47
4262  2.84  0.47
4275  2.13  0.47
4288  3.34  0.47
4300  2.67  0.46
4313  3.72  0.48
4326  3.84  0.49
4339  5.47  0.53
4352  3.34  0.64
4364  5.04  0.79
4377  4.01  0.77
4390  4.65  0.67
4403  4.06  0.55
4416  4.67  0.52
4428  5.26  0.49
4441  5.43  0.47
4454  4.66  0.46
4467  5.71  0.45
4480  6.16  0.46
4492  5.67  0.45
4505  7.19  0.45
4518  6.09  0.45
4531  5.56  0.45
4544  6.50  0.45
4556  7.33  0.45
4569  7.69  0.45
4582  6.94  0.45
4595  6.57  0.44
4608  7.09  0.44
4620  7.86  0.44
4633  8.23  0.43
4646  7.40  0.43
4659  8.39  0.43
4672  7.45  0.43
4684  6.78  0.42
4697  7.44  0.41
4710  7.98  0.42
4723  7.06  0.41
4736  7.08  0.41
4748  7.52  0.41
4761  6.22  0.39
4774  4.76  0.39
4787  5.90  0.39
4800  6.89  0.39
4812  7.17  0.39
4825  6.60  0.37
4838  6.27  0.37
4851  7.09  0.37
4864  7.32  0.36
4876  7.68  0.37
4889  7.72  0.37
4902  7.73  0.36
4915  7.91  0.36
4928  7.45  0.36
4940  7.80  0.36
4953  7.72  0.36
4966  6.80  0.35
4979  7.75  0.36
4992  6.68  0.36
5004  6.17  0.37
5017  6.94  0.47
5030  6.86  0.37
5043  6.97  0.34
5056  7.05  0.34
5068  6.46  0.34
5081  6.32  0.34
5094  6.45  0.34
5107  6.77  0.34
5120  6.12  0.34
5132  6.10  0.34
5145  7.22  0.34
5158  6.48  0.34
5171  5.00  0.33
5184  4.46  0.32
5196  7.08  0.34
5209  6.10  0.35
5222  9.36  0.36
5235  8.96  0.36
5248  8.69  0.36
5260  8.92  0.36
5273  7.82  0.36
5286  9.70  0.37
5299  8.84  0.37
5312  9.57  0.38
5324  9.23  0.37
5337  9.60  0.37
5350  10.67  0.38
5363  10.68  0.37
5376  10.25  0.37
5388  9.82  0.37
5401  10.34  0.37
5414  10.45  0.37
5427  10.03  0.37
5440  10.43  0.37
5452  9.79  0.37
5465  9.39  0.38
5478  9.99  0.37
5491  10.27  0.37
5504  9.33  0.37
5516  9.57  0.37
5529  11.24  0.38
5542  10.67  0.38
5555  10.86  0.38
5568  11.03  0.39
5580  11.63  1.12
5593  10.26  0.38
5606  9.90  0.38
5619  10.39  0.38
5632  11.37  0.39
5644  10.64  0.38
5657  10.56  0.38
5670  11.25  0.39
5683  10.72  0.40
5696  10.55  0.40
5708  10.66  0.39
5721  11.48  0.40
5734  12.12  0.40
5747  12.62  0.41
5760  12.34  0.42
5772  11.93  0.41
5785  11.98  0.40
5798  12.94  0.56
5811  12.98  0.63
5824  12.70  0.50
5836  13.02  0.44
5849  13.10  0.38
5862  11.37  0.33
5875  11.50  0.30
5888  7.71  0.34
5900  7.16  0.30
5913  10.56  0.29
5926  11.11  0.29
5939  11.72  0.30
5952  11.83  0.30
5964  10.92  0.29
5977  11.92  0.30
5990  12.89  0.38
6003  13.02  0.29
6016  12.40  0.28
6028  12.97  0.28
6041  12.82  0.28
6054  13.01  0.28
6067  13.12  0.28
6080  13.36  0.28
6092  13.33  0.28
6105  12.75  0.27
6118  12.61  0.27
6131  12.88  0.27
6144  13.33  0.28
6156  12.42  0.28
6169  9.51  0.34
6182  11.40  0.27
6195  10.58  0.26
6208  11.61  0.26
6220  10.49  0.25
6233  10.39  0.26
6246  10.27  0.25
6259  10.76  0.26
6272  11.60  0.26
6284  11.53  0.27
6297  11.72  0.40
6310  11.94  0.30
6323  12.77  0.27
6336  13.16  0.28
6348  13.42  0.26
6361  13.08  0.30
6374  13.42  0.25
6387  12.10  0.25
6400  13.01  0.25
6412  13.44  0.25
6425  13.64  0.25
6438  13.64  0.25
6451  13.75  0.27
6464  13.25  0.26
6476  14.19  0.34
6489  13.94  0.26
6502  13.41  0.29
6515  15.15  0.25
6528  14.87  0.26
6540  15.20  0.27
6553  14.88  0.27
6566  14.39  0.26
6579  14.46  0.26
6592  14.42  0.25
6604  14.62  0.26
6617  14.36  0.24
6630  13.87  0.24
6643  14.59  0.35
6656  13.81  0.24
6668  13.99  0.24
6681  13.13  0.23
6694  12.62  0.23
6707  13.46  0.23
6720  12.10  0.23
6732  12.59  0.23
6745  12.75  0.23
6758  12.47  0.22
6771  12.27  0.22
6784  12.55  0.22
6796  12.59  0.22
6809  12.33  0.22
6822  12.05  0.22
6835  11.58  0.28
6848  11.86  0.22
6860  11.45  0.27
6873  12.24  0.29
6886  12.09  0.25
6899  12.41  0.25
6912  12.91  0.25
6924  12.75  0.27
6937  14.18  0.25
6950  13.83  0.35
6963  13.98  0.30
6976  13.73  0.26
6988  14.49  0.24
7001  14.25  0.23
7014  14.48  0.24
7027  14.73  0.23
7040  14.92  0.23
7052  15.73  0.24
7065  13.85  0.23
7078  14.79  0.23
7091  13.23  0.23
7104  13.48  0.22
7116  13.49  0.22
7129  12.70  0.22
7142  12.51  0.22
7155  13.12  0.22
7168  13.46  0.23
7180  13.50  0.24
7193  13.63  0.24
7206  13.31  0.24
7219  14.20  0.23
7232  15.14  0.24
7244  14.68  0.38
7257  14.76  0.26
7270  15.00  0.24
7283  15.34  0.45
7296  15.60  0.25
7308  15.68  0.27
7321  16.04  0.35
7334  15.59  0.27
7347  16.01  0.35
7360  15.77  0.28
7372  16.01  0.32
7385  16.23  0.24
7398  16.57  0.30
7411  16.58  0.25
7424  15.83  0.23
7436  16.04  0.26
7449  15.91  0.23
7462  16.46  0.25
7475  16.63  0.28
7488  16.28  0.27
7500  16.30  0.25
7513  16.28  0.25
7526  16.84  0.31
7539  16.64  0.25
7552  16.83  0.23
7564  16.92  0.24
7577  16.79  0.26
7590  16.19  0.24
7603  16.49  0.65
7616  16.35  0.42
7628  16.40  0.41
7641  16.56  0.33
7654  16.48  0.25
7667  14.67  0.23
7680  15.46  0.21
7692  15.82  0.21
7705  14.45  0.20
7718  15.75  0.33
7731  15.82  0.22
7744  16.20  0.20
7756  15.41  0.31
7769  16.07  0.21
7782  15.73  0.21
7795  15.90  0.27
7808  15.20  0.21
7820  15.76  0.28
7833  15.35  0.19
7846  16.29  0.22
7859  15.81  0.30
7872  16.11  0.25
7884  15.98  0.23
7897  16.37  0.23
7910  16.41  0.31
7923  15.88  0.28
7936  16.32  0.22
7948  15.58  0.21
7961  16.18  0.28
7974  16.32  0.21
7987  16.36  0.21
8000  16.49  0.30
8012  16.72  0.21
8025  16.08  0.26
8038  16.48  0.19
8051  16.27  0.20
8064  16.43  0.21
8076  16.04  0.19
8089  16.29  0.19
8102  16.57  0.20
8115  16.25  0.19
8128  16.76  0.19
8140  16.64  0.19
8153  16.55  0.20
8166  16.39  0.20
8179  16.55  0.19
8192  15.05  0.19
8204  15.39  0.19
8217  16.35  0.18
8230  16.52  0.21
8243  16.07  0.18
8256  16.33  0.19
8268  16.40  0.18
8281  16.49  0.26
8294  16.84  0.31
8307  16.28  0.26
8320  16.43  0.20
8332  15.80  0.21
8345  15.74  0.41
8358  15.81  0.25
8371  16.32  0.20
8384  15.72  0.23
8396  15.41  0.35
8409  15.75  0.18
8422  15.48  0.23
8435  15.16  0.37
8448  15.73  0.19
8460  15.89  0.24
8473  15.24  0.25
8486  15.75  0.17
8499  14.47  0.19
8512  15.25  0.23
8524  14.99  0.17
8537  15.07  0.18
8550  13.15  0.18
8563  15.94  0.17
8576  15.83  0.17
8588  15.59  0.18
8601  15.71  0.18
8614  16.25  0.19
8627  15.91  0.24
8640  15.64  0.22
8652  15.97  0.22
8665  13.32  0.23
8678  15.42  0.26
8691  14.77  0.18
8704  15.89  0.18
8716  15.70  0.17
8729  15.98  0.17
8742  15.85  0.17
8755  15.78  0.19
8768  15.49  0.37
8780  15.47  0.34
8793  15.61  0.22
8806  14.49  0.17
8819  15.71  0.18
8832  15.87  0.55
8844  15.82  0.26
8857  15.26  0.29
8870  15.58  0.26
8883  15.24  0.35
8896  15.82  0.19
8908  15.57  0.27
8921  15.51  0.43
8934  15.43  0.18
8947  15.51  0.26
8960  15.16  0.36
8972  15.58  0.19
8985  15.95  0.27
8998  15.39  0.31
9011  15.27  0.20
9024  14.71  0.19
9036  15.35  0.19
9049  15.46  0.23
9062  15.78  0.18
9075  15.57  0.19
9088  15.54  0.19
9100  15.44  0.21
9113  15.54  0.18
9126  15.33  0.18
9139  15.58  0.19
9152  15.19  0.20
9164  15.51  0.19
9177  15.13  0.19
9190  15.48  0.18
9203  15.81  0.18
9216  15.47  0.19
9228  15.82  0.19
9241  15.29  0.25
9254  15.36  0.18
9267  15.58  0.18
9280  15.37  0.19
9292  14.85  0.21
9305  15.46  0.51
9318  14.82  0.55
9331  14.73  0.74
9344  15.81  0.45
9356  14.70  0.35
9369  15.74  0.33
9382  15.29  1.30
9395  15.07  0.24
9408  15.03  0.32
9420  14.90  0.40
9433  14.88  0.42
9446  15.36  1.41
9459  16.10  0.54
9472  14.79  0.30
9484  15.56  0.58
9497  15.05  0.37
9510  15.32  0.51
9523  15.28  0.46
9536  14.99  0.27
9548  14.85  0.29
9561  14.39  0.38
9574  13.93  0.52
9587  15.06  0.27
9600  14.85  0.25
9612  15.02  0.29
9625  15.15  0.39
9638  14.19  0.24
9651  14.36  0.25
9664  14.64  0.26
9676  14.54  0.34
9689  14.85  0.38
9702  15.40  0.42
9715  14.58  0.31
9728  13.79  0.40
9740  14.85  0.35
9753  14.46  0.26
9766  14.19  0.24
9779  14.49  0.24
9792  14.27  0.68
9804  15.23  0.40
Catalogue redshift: 0.000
